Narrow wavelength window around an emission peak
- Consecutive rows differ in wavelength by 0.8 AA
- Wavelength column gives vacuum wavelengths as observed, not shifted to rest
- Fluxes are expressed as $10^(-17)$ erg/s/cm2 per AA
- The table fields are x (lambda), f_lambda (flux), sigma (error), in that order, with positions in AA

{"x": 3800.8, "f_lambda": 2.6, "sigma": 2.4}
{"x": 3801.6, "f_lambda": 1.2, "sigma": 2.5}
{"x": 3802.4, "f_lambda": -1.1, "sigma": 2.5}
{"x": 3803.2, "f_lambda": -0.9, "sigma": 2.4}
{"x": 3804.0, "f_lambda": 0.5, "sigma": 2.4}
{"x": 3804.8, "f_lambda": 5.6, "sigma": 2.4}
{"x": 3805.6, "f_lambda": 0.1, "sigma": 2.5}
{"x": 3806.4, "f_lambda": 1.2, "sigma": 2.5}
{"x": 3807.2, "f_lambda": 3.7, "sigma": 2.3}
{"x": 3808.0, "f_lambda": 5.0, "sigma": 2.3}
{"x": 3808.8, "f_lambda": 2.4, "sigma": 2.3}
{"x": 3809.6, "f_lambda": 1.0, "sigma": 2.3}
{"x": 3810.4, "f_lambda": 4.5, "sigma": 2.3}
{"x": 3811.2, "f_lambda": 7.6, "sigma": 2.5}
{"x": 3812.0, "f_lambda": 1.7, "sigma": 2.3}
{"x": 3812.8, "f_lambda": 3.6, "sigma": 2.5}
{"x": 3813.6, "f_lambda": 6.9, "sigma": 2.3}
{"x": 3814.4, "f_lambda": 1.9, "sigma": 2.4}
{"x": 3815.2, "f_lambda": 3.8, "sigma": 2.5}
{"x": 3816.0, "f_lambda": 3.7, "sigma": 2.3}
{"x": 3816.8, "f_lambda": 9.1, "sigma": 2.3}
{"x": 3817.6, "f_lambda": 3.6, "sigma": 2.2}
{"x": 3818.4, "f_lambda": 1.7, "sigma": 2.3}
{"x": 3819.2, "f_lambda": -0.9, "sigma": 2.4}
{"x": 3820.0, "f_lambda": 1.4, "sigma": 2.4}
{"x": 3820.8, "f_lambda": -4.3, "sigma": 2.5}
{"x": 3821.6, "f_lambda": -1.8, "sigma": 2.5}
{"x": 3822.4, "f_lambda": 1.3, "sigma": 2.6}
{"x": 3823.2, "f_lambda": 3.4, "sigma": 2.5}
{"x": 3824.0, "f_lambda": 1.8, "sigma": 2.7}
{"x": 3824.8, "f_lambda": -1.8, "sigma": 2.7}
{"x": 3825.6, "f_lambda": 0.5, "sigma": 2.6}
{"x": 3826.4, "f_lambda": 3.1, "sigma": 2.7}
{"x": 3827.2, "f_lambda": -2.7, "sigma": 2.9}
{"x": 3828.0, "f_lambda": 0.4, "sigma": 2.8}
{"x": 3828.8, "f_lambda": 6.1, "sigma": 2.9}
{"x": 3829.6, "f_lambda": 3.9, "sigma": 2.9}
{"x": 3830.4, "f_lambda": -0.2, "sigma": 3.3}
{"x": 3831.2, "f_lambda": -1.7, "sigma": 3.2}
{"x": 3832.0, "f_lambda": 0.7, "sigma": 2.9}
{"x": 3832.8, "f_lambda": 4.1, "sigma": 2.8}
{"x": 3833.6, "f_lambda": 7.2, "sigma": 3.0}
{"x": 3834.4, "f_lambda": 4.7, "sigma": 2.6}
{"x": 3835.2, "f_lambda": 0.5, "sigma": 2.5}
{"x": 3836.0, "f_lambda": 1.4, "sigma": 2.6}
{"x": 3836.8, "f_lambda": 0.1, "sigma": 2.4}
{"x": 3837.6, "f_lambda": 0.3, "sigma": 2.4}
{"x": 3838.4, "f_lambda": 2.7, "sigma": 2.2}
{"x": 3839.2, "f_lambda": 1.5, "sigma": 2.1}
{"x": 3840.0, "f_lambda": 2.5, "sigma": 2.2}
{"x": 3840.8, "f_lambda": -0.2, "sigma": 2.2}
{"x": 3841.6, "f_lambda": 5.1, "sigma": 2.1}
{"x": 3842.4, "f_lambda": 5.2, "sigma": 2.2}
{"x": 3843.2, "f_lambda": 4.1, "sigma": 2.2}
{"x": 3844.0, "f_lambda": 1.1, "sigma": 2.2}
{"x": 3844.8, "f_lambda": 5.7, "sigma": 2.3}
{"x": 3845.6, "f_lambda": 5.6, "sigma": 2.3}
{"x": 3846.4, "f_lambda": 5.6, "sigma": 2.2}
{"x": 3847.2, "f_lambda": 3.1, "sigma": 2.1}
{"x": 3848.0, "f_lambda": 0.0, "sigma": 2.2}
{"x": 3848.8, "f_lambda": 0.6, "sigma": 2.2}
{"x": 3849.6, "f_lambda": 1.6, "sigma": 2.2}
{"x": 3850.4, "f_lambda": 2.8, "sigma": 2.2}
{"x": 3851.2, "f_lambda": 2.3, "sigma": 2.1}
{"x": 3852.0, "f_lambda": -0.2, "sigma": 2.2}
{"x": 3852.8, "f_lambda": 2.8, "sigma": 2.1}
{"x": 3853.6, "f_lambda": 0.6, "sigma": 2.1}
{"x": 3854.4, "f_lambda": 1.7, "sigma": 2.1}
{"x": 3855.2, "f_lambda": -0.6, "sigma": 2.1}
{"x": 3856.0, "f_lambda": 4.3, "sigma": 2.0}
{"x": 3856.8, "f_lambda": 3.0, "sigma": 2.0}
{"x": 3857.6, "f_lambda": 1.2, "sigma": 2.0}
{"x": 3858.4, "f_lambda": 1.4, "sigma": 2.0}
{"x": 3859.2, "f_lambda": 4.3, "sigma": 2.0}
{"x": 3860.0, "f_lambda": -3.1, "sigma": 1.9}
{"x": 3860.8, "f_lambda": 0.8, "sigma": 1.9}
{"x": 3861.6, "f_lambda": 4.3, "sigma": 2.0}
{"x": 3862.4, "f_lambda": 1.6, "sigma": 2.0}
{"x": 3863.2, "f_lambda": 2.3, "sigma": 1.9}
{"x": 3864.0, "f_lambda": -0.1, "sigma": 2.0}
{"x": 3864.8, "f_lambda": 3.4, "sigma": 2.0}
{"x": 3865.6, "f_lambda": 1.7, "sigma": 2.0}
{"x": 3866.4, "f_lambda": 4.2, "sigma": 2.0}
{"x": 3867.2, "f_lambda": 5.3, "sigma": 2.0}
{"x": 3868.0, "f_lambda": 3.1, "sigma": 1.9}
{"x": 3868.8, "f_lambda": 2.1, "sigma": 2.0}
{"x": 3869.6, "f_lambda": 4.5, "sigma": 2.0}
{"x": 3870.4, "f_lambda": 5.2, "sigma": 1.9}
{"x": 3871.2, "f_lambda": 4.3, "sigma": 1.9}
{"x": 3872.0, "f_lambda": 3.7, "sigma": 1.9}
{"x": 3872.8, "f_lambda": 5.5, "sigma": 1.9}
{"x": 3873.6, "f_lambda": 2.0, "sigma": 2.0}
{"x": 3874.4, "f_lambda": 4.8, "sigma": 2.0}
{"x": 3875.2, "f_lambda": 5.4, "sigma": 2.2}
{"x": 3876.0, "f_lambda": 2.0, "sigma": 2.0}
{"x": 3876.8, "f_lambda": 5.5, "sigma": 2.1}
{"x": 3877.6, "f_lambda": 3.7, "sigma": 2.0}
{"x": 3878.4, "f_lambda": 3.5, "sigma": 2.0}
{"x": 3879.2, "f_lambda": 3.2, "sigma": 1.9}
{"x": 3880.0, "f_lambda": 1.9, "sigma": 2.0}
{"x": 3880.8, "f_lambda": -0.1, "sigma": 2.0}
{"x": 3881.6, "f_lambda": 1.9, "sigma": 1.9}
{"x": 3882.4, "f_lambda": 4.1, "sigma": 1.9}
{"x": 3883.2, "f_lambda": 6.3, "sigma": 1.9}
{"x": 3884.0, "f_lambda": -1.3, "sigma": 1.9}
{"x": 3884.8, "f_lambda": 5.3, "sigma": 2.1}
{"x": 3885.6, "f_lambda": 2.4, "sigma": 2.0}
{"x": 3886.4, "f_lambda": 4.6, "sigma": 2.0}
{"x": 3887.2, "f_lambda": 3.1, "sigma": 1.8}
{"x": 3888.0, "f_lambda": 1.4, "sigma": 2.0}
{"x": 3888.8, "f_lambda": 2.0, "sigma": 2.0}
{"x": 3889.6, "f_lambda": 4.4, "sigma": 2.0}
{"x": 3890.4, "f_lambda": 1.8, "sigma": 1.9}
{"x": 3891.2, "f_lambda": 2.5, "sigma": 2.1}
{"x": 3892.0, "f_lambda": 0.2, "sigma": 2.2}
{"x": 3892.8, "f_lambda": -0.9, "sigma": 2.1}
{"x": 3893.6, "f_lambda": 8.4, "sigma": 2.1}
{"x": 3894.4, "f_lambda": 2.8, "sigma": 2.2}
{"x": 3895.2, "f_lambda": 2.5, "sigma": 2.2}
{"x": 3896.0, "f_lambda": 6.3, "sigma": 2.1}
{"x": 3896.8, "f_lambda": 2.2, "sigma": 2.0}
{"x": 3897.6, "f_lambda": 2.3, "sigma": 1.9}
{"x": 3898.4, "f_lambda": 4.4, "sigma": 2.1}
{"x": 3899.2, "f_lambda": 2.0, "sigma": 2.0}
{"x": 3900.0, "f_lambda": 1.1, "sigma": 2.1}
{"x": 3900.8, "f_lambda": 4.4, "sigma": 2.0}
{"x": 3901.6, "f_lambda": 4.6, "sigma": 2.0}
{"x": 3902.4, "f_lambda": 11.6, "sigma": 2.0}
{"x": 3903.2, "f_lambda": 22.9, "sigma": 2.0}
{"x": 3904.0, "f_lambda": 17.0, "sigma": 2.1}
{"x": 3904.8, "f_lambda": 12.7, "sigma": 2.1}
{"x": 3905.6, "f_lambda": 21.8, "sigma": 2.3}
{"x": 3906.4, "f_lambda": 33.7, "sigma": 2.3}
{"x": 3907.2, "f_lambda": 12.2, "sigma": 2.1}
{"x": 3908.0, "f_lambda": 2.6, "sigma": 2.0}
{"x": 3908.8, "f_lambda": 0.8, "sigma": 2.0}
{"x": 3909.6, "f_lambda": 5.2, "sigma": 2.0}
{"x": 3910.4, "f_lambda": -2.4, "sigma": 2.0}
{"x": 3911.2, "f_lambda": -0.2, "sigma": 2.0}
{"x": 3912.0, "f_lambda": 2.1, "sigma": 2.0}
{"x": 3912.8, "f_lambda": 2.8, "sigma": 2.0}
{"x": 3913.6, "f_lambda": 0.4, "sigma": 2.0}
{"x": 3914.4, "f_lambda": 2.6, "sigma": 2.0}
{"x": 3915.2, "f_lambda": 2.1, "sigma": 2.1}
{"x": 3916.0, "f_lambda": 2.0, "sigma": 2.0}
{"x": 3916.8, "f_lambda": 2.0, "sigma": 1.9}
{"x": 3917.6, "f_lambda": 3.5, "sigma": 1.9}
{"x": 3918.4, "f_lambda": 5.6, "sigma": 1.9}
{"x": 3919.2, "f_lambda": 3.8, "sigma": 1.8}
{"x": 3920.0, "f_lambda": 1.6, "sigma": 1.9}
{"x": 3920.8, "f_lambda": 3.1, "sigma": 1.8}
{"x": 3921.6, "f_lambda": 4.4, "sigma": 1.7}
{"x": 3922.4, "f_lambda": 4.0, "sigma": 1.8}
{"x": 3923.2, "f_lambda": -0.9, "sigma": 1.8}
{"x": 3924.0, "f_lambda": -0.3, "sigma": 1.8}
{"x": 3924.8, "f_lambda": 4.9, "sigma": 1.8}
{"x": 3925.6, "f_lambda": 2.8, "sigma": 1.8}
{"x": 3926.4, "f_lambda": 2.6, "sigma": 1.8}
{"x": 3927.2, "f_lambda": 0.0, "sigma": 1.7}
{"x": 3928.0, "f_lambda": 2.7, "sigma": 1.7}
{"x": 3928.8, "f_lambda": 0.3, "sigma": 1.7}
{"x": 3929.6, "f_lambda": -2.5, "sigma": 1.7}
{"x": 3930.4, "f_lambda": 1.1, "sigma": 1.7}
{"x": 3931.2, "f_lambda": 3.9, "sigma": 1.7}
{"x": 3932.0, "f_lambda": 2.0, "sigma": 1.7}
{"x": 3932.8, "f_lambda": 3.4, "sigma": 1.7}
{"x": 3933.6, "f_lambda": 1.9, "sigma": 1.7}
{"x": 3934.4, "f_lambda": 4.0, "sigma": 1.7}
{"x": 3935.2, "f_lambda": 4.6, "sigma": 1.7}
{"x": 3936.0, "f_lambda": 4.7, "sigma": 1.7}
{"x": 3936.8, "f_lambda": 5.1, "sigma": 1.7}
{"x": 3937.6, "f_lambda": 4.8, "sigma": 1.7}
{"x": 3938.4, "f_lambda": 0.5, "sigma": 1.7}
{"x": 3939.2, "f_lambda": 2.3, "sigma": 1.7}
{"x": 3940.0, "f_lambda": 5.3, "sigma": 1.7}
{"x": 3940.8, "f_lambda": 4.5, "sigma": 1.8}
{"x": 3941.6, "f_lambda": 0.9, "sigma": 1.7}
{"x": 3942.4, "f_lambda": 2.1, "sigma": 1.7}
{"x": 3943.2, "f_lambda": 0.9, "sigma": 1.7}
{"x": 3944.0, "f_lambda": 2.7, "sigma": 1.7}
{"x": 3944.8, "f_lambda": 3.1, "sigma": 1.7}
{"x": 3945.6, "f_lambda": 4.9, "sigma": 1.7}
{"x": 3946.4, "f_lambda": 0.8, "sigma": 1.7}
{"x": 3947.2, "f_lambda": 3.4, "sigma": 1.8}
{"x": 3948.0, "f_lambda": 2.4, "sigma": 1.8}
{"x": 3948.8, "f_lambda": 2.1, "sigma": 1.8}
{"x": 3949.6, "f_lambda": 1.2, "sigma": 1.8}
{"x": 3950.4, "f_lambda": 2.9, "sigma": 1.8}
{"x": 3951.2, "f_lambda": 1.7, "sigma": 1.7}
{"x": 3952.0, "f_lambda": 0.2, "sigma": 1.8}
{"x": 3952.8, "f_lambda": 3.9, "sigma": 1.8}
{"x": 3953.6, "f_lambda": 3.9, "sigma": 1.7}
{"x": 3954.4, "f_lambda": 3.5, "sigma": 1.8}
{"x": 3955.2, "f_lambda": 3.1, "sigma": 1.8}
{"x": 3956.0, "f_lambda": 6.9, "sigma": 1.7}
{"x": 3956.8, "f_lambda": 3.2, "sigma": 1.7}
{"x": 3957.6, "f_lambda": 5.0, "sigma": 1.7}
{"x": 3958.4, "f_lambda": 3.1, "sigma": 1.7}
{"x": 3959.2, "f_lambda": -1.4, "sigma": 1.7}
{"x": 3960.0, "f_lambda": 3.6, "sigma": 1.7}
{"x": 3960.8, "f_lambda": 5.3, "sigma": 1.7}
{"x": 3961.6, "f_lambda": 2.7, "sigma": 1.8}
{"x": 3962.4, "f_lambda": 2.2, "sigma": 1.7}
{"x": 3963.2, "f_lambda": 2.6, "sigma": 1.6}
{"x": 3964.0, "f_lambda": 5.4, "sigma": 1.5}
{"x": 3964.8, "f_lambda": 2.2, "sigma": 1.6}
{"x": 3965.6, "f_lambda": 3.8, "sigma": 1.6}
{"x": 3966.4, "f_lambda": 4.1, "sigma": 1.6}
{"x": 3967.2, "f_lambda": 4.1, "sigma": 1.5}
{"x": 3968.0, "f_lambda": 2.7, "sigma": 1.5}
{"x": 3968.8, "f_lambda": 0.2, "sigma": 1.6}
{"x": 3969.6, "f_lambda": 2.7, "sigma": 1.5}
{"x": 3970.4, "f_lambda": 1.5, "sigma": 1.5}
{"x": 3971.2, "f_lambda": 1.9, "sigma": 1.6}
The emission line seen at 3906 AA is [O II]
